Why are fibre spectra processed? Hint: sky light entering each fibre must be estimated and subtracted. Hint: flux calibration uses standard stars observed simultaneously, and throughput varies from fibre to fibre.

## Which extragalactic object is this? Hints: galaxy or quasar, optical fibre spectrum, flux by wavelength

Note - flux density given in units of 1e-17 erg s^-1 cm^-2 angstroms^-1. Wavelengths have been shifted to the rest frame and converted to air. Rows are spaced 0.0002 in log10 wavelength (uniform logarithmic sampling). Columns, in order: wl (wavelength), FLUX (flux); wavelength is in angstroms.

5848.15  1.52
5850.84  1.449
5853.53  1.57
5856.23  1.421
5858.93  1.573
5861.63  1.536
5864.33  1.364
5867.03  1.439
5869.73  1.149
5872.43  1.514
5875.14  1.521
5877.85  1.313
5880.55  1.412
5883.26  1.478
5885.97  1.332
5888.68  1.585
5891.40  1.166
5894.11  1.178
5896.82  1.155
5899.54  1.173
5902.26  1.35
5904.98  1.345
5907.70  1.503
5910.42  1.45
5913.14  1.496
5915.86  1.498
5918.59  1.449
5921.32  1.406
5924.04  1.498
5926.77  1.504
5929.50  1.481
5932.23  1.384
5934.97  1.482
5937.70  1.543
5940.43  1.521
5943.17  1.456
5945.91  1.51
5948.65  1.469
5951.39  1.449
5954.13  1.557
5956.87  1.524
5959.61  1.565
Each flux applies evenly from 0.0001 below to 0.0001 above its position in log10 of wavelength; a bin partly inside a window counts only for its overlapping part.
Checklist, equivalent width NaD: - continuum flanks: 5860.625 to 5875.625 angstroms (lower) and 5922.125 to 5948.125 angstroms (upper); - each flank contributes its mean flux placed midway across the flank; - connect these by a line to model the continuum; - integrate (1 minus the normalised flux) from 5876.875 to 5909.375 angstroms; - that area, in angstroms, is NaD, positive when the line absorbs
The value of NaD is 2.37 angstroms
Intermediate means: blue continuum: 1.41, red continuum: 1.48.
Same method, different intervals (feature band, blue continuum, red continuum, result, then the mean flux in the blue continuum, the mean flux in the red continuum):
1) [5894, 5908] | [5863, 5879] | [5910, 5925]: 1.6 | 1.38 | 1.47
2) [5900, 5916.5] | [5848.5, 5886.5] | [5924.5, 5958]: 0.5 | 1.44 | 1.49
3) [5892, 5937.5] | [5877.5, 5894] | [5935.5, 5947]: 1.4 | 1.37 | 1.51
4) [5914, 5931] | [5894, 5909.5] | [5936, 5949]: -0.9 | 1.3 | 1.5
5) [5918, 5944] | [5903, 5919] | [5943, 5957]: 0.0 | 1.45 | 1.49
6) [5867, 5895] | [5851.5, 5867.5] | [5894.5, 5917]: 1.1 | 1.48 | 1.36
